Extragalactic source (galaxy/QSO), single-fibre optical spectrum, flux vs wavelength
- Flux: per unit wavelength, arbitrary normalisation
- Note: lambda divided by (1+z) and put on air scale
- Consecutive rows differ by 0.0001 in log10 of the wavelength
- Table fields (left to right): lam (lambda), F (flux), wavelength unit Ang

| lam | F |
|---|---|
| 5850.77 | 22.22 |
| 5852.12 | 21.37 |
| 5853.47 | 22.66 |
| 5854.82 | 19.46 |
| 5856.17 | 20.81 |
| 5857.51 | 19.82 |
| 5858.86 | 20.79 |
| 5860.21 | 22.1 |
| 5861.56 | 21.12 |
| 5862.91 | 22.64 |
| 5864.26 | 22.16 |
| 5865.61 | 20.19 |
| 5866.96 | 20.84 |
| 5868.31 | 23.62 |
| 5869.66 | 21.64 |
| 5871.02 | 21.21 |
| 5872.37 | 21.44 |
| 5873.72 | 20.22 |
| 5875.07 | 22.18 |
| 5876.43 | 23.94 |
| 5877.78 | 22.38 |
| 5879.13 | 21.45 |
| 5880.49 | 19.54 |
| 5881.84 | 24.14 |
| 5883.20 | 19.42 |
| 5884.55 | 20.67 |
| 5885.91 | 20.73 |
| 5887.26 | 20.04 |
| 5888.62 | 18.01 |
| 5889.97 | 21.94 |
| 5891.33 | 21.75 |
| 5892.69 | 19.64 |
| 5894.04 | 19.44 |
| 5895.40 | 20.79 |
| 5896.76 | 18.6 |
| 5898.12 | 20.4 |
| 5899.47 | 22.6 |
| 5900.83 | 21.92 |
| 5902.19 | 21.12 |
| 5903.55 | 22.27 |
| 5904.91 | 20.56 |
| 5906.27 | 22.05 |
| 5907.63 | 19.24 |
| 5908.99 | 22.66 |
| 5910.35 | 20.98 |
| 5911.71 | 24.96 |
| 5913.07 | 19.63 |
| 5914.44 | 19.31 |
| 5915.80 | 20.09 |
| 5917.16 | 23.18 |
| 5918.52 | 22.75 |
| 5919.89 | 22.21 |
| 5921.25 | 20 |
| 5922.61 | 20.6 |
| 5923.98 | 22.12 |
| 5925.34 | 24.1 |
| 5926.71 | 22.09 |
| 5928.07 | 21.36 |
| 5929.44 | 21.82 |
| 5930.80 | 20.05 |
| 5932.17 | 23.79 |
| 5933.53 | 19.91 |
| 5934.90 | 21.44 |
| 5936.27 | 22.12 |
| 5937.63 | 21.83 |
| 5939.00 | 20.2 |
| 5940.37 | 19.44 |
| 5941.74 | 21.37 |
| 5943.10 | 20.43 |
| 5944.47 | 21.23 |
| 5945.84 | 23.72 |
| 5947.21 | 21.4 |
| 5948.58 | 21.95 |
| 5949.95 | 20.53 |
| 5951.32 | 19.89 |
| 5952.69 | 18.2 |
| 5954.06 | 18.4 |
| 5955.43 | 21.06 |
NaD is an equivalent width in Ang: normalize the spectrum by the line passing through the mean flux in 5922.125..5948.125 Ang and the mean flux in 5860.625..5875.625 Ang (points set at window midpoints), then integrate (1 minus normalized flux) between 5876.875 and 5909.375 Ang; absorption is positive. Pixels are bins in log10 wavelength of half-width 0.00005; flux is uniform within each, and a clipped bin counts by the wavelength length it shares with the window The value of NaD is 1.0 Ang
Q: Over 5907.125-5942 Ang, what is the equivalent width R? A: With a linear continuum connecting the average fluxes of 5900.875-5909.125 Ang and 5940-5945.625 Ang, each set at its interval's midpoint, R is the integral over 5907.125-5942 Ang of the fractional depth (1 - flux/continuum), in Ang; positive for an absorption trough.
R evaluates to -0.56 Ang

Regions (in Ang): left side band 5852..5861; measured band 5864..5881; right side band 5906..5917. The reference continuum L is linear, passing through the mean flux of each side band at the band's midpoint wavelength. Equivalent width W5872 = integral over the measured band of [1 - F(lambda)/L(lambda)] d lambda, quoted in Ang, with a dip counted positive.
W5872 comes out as -0.46 Ang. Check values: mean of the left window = 21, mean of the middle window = 21.6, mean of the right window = 21.2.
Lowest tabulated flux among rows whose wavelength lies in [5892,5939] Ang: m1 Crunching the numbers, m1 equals 18.6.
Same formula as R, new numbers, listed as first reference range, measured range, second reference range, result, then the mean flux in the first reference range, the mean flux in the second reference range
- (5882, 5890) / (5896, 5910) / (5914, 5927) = -0.12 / 20.3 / 21.7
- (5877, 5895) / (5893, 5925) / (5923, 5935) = 0.17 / 20.7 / 21.8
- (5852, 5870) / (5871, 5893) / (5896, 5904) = 0.12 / 21.4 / 21.1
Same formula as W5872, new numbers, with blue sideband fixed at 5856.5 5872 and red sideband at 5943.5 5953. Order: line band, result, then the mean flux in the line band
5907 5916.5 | 0.1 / 21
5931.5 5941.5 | -0.1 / 21.2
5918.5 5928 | -0.3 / 21.9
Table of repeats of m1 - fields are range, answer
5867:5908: 18.01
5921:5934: 19.91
